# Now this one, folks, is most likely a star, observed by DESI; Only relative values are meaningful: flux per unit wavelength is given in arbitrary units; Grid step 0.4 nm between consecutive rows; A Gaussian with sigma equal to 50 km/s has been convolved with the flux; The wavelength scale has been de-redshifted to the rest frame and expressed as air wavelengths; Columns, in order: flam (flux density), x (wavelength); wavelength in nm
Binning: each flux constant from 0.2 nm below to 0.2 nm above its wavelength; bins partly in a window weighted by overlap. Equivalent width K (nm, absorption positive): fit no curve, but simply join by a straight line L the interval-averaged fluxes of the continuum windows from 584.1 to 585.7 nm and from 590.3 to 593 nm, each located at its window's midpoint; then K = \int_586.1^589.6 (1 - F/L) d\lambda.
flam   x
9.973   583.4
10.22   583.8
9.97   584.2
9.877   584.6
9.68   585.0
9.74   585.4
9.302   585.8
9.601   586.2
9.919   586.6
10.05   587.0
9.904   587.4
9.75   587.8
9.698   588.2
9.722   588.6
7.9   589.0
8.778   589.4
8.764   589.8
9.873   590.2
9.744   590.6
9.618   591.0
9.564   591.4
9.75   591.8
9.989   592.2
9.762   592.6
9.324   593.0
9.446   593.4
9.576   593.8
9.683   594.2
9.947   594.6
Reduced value 0.10 nm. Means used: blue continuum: 9.78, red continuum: 9.71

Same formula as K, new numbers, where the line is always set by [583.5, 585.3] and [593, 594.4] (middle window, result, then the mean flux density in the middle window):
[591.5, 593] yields -0.02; 9.75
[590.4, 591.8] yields 0.00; 9.66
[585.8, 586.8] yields 0.02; 9.67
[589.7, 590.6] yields 0.02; 9.47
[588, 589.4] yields 0.10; 9.06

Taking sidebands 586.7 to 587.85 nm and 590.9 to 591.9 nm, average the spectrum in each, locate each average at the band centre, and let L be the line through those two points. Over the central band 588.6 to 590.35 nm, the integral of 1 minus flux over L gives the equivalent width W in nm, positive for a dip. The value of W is 0.16 nm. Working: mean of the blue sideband 9.92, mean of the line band 8.9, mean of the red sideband 9.64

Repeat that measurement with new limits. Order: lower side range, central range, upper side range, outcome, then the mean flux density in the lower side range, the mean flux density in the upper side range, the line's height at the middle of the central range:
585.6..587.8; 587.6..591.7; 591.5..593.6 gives 0.15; 9.75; 9.65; 9.7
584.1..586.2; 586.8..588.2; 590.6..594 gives -0.03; 9.69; 9.64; 9.67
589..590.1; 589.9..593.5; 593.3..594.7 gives -0.19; 8.71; 9.66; 9.17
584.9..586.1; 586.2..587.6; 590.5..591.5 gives -0.05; 9.57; 9.64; 9.59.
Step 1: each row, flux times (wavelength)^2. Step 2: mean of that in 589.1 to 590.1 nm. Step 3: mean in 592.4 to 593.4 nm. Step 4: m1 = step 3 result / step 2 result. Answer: 1.10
